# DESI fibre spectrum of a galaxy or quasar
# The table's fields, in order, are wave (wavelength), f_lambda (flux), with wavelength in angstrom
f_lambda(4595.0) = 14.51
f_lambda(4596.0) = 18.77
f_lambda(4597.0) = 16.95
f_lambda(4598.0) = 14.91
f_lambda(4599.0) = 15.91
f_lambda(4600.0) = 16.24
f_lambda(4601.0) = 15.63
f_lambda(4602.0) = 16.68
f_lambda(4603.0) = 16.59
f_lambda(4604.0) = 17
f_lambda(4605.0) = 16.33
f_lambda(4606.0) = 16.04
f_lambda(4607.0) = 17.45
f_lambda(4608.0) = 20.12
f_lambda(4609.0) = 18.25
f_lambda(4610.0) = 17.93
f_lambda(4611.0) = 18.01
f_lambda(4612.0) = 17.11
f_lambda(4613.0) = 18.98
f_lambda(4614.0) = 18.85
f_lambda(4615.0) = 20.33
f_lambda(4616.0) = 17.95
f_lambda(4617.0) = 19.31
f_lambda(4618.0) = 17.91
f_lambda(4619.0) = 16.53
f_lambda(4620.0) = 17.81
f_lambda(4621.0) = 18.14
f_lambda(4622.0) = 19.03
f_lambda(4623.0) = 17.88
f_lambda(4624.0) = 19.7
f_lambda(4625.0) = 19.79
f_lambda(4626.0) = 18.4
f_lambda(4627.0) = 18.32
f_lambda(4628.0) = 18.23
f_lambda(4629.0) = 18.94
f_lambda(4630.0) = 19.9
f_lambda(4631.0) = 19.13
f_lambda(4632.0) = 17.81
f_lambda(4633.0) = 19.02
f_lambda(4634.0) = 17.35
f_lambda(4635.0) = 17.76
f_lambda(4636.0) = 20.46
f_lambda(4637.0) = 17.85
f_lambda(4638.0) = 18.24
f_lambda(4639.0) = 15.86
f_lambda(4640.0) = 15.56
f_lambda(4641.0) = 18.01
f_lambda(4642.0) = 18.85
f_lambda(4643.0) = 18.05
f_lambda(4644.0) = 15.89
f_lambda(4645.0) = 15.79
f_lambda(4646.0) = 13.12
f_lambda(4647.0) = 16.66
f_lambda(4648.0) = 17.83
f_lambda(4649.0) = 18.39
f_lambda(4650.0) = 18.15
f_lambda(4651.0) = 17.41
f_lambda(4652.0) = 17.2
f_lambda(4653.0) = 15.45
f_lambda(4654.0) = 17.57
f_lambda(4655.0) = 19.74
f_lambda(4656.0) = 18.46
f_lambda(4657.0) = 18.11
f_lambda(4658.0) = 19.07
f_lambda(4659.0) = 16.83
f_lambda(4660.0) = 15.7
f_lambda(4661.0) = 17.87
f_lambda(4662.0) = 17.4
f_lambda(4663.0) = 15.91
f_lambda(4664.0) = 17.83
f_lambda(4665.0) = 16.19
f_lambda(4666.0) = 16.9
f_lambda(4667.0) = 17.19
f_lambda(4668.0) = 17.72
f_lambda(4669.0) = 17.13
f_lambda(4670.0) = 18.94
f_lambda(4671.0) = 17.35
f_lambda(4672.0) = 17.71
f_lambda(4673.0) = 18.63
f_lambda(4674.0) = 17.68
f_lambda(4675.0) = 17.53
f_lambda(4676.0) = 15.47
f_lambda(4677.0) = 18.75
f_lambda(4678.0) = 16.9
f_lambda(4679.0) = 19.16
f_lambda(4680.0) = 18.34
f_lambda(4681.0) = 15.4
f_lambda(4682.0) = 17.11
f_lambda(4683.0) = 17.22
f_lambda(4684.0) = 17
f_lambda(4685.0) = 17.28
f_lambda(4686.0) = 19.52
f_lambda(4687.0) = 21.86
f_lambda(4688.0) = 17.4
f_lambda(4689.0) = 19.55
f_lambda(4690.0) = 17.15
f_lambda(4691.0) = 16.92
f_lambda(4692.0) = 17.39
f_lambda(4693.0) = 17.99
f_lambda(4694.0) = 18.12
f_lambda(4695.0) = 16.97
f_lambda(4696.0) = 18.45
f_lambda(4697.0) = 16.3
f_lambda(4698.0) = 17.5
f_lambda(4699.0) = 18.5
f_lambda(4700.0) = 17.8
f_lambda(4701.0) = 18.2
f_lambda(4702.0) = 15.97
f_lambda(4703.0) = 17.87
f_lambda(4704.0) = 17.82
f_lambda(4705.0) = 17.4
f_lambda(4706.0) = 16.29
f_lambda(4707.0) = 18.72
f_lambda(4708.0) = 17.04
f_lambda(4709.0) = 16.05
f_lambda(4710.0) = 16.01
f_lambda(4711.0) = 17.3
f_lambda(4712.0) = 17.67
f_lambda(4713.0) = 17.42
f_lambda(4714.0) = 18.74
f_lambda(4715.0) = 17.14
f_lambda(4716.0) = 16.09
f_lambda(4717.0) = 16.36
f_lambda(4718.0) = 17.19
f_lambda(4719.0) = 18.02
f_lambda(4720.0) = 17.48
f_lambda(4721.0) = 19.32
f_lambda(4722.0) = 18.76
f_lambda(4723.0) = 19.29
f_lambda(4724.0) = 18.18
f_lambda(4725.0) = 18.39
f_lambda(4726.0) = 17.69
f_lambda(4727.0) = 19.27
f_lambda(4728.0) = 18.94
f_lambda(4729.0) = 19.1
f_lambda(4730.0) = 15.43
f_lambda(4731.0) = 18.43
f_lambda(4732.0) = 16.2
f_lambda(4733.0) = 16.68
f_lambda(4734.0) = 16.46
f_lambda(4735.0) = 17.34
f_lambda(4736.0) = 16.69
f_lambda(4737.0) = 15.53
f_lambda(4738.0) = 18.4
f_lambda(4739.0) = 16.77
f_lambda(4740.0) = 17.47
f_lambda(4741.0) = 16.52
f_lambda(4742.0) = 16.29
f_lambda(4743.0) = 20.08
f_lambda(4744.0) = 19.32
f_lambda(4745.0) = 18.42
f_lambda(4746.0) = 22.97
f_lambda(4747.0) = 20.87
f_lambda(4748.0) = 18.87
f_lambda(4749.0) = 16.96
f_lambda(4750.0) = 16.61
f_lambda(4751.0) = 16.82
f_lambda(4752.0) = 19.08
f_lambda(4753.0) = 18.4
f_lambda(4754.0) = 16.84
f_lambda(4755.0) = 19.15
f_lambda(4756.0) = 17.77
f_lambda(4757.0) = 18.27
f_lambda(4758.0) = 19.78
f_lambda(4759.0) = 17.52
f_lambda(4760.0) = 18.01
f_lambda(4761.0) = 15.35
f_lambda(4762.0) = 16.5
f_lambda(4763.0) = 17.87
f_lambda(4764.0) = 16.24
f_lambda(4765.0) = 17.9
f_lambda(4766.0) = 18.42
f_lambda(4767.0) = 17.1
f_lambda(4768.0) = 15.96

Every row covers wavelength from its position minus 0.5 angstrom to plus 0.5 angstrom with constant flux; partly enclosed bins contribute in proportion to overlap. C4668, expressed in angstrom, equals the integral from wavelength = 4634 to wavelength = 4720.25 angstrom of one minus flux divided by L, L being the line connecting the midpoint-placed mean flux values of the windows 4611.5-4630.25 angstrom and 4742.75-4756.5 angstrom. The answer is 5.3 angstrom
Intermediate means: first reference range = 18.6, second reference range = 18.7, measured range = 17.5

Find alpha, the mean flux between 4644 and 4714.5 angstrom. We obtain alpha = 17.5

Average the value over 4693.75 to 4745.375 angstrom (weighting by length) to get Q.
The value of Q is 17.6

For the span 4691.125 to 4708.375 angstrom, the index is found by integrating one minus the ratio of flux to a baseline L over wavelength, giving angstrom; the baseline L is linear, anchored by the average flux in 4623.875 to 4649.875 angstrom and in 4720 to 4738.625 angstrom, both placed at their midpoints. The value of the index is 0.3 angstrom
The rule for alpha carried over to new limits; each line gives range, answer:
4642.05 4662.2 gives 17.3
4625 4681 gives 17.6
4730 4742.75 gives 16.9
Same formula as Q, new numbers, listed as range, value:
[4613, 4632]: 18.7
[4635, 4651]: 17.3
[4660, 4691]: 17.6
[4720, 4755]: 18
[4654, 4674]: 17.6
